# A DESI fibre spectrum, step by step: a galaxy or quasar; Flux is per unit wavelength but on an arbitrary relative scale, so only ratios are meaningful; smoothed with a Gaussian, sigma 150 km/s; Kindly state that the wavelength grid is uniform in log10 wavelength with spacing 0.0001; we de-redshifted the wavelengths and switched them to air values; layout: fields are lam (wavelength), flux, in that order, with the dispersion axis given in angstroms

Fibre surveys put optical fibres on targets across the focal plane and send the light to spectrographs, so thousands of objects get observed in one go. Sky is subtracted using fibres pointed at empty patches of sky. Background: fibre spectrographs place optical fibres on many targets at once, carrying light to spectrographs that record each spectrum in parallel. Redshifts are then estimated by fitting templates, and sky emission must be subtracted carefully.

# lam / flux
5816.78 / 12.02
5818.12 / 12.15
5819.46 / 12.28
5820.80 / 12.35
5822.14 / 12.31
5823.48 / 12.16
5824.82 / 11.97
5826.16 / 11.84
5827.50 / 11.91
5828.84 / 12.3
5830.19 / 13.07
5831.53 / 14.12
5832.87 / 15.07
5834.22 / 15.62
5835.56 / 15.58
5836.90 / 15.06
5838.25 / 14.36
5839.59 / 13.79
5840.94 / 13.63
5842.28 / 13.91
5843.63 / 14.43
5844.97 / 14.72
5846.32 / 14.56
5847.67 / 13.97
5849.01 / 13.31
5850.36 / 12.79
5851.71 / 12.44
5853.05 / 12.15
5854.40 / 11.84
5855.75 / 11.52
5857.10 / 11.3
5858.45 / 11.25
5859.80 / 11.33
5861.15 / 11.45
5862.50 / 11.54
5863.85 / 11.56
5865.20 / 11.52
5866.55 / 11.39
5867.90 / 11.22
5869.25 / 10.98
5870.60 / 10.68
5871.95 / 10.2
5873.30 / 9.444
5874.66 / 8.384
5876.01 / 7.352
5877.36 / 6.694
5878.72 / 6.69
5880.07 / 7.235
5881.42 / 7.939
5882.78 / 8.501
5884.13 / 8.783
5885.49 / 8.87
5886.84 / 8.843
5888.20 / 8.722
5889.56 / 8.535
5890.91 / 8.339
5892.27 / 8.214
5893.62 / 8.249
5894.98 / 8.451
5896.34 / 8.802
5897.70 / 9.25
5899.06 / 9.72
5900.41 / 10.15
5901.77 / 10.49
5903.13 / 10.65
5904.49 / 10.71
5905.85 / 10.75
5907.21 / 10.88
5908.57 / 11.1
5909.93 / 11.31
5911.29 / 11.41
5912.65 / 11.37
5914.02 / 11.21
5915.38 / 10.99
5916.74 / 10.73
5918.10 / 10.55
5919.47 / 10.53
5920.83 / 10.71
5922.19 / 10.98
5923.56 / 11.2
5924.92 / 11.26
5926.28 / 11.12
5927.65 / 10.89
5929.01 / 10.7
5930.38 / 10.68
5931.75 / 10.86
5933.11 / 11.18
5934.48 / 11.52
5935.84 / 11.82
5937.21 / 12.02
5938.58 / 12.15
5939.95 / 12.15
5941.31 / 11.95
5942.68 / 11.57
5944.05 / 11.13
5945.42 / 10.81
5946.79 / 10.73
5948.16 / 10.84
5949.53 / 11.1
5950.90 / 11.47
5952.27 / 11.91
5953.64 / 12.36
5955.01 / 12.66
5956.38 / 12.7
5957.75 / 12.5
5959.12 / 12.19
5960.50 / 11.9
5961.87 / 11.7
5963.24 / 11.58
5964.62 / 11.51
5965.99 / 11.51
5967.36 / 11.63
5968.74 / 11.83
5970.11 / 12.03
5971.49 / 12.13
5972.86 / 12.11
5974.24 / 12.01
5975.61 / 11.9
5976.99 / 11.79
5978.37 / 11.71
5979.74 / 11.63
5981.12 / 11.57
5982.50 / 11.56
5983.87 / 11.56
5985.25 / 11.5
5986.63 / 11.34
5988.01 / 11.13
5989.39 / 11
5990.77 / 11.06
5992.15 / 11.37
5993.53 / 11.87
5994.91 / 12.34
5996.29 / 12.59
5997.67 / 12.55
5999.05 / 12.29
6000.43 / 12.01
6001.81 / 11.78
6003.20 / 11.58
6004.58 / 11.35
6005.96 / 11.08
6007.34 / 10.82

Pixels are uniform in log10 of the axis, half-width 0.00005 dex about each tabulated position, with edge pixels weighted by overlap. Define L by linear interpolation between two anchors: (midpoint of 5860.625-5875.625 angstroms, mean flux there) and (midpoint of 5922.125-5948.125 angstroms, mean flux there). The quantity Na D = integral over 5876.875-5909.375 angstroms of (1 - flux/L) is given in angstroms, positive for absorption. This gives 5.6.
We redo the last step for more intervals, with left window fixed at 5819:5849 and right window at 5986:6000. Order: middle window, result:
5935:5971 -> 1.4 angstroms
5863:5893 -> 9.1 angstroms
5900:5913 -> 1.9 angstroms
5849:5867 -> 2.1 angstroms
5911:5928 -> 2.2 angstroms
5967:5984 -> 0.2 angstroms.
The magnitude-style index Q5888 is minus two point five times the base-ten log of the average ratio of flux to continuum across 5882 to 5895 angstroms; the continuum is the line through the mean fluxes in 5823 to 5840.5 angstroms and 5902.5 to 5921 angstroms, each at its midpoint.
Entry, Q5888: 0.341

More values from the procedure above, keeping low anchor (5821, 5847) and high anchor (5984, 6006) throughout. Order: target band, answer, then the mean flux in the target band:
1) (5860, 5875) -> 0.22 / 10.8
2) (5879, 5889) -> 0.49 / 8.35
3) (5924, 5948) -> 0.10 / 11.3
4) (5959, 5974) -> 0.02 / 11.8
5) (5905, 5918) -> 0.15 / 11.1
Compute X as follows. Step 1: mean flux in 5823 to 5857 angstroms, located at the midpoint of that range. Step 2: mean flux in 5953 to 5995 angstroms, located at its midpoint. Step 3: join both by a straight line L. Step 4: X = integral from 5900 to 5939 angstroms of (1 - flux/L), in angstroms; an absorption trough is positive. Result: 4.4 angstroms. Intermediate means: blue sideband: 13.4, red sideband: 11.8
